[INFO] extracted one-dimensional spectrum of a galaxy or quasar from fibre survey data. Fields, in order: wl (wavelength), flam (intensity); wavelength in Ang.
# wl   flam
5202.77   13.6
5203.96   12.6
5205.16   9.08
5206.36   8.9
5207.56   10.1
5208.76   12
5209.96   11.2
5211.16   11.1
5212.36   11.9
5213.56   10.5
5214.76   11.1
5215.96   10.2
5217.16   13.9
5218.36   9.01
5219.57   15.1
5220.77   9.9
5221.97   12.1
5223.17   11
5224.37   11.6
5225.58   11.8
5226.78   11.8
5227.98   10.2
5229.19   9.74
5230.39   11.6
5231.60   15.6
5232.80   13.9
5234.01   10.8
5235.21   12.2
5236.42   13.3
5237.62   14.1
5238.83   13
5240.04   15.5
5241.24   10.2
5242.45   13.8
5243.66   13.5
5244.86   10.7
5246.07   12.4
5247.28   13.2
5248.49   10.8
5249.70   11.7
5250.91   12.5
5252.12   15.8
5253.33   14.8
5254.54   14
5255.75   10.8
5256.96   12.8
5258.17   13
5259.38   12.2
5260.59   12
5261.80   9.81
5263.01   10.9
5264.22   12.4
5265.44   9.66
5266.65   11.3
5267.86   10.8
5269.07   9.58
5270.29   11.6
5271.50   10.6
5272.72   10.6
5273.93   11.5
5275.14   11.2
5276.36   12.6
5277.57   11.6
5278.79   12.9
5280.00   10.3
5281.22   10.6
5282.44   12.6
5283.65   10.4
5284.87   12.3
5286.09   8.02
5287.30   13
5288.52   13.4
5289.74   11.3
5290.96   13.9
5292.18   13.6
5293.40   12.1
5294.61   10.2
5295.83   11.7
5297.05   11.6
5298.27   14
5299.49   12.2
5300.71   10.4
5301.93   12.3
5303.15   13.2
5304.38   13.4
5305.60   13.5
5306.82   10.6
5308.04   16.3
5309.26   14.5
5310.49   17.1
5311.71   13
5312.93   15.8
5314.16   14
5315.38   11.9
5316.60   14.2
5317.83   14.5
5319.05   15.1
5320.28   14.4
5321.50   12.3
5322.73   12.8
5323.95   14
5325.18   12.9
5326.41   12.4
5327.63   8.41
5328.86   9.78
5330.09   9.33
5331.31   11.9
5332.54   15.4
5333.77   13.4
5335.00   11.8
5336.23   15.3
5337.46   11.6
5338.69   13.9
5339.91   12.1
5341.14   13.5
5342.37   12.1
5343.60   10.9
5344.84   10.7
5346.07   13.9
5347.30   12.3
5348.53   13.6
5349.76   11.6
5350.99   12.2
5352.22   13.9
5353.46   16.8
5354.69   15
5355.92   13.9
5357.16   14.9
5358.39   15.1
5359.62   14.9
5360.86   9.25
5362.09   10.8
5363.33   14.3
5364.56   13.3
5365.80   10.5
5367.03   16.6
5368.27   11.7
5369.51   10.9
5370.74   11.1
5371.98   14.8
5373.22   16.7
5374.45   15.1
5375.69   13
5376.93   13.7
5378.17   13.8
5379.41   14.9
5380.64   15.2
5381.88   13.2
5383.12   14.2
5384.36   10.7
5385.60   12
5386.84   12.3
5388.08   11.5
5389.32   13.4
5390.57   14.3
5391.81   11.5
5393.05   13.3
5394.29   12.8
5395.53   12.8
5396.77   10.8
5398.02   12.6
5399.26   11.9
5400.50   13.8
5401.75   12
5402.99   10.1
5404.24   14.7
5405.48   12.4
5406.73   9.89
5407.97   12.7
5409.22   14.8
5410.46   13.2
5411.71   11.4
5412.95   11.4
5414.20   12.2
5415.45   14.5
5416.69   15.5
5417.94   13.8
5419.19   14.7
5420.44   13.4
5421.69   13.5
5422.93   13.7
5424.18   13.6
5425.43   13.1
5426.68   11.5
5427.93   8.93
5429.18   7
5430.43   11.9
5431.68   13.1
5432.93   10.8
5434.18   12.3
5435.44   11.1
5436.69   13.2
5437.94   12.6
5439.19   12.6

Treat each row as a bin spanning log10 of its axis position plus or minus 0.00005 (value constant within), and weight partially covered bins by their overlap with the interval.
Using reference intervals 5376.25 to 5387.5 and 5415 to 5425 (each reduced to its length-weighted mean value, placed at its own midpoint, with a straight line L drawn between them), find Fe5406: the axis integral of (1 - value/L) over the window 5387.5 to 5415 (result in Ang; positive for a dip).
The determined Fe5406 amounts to 2.5 Ang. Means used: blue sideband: 13.3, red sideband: 14.1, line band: 12.4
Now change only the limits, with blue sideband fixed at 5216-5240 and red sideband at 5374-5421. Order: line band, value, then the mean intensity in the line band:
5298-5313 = -1.1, 13.5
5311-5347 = -0.5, 12.8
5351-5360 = -1.4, 14.7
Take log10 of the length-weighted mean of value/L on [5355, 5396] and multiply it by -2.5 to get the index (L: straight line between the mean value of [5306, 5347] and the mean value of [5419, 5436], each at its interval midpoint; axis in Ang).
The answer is -0.06 mag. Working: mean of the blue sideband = 13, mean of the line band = 13.2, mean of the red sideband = 12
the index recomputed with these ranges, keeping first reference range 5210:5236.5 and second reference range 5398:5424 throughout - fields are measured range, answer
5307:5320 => -0.18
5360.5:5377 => -0.03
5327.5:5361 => -0.03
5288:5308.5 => -0.03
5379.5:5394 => -0.01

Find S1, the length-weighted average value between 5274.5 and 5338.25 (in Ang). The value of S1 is 12.6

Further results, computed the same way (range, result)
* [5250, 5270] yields 12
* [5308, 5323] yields 14.3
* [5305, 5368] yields 13.2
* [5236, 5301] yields 12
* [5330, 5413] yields 13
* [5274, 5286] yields 11.4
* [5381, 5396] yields 12.7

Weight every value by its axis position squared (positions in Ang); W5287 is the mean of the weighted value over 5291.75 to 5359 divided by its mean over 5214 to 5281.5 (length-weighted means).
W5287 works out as 1.1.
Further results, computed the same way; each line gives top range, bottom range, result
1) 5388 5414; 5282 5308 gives 1.06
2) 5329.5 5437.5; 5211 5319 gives 1.10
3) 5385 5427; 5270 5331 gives 1.07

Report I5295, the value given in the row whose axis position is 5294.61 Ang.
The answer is 10.2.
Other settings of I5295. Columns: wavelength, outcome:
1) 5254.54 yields 14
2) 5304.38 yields 13.4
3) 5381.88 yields 13.2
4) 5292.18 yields 13.6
